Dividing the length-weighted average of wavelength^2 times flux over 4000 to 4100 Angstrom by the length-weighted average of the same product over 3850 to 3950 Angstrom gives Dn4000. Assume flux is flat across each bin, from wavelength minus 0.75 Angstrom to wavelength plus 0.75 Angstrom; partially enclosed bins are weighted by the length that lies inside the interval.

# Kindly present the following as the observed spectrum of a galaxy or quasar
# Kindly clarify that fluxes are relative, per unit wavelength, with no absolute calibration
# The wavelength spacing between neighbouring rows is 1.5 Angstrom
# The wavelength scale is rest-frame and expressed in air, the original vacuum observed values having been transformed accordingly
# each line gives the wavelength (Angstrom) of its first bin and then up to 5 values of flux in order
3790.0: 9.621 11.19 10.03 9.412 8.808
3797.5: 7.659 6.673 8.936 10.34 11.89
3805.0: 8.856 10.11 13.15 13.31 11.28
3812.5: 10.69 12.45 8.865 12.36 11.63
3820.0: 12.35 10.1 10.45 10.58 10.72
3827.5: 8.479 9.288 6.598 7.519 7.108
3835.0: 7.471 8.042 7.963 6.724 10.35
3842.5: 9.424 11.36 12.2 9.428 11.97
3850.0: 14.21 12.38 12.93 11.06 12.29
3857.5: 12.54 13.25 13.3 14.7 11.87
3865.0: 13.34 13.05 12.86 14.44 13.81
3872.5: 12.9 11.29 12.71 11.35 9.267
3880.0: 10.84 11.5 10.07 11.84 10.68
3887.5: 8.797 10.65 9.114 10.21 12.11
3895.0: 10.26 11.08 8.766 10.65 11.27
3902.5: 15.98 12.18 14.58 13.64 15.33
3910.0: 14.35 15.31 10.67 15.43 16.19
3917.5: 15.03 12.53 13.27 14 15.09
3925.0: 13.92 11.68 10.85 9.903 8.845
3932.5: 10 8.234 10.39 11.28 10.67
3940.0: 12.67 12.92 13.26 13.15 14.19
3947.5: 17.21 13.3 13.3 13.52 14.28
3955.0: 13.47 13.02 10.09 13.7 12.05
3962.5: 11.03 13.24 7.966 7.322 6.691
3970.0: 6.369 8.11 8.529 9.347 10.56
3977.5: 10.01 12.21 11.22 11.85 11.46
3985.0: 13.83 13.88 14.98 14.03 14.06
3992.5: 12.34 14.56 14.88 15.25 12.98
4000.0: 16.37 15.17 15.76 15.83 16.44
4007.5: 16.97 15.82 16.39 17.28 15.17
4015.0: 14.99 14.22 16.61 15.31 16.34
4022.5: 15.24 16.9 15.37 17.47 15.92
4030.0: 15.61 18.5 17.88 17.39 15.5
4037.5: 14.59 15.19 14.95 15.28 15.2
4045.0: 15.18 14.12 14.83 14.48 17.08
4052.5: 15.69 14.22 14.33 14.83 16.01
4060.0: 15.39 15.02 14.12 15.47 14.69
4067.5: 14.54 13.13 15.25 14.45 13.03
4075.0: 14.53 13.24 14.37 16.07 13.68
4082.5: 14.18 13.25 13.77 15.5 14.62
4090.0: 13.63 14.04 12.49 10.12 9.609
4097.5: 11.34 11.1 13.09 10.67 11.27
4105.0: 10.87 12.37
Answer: 1.3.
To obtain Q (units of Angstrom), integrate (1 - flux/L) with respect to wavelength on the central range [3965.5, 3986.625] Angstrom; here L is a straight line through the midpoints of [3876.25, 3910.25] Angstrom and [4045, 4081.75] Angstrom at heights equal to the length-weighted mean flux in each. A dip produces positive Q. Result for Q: 5.09 Angstrom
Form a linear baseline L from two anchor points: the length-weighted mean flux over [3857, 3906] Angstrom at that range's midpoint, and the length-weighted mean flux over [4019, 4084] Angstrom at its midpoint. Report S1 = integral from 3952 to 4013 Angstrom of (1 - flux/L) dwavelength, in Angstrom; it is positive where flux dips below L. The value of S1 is 4.9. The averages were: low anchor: 11.8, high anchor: 15.2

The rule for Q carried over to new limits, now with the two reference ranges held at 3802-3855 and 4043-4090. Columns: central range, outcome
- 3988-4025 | -4.90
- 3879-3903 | 1.47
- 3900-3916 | -2.89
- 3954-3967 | 1.15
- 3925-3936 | 1.76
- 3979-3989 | 0.24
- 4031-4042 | -1.62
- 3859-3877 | -3.20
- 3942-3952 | -1.20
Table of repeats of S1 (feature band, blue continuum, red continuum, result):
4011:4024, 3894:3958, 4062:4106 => -2.65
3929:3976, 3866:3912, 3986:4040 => 8.70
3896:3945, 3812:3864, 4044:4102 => -2.92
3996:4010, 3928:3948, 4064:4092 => -2.99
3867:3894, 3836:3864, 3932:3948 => 0.63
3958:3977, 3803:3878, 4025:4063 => 5.86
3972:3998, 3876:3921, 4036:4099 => 1.42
